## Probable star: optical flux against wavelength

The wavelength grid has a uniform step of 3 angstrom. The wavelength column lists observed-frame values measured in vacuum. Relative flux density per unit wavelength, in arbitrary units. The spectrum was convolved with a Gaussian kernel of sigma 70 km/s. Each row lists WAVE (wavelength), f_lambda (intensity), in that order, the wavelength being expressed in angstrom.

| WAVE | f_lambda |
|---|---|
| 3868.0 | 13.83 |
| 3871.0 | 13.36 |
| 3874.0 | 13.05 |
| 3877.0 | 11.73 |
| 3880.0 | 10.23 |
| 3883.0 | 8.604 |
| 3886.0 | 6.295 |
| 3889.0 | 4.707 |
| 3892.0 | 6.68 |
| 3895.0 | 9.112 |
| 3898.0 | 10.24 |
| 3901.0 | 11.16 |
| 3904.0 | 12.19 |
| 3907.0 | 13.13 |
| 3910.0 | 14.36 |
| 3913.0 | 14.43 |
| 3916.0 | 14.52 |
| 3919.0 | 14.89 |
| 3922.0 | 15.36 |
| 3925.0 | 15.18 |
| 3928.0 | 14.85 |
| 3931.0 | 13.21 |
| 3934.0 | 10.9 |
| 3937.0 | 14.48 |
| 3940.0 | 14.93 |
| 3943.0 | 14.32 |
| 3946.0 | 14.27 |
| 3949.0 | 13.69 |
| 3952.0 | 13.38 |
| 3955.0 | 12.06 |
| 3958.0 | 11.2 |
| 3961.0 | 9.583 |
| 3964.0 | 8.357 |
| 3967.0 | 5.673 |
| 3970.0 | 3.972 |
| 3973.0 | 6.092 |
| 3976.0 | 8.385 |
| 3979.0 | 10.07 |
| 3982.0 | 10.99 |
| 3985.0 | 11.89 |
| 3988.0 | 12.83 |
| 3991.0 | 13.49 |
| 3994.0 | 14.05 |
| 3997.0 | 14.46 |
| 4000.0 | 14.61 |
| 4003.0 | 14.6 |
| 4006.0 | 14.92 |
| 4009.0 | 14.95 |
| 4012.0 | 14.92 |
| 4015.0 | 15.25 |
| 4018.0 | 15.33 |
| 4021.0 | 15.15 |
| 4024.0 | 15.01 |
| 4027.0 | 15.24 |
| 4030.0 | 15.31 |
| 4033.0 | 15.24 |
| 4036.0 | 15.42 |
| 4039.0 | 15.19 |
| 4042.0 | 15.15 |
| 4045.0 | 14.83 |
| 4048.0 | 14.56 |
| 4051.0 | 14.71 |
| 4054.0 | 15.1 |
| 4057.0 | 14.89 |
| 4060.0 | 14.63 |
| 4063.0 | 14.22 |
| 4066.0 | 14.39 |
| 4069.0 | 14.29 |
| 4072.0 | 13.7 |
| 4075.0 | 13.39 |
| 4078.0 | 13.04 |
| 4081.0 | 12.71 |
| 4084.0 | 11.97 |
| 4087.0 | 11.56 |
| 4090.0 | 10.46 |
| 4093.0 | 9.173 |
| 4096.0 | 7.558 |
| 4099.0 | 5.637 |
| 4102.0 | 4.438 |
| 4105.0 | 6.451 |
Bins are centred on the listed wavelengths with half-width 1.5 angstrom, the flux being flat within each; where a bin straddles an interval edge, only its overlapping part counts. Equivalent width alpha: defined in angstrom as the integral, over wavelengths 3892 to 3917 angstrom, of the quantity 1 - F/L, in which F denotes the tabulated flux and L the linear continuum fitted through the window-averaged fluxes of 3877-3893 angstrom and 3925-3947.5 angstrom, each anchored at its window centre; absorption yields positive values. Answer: -4.5 angstrom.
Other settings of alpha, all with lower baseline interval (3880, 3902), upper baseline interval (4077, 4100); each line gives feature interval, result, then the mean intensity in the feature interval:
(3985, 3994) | -3.75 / 13.1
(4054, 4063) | -4.28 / 14.7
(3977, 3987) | -1.94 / 10.9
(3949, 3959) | -4.09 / 12.5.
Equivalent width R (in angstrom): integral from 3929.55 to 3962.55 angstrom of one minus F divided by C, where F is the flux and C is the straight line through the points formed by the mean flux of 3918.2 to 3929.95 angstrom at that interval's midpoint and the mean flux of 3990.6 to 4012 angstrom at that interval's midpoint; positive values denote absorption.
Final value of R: 4.4 angstrom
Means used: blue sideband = 15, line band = 12.9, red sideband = 14.5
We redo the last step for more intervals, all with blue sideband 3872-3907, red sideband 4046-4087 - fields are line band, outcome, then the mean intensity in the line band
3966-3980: 5.9 angstrom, 6.76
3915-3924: -4.0 angstrom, 15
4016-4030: -2.6 angstrom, 15.2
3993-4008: -2.7 angstrom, 14.6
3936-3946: -3.3 angstrom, 14.5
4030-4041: -1.8 angstrom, 15.3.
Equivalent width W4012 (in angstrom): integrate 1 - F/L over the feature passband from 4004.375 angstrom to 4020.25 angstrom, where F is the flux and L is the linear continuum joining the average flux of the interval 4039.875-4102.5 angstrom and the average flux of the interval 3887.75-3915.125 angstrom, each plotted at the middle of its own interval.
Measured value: -4.1 angstrom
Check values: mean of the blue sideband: 10.8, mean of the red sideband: 12.6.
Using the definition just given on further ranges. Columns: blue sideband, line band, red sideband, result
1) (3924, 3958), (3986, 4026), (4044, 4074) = -1.3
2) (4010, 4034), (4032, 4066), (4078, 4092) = -3.0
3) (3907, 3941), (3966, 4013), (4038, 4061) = 9.5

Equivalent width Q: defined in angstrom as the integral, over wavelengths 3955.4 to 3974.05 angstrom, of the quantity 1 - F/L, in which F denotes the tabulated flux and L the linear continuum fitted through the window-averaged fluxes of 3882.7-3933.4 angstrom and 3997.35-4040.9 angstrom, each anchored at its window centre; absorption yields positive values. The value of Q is 7.81 angstrom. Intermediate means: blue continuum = 11.8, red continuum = 15.1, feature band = 7.78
